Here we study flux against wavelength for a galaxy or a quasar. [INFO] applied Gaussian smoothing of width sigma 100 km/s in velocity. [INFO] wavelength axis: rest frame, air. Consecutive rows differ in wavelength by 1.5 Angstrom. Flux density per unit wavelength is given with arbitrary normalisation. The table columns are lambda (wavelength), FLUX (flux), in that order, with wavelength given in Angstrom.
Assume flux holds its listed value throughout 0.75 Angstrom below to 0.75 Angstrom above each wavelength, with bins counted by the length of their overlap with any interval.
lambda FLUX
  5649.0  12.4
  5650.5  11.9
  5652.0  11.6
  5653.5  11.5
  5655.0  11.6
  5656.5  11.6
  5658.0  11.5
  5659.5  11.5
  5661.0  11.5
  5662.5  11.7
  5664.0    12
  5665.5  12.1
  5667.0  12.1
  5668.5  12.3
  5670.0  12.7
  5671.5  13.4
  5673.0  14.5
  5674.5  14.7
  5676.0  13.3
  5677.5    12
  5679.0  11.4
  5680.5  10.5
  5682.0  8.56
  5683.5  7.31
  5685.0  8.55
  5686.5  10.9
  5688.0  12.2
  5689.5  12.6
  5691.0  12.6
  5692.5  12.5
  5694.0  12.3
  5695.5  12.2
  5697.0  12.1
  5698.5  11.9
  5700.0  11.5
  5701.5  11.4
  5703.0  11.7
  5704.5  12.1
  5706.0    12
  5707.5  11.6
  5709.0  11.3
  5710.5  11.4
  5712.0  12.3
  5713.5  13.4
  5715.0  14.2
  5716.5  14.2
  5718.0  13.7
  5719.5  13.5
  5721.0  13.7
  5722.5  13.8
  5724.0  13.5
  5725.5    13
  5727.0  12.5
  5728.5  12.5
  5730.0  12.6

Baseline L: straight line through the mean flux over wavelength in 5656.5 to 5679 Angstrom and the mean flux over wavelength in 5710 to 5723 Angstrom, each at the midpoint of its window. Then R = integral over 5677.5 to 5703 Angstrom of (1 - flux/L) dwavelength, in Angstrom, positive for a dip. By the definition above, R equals 3.3 Angstrom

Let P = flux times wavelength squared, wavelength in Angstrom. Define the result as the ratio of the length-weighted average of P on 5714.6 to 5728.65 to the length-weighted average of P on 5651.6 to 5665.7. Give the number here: 1.18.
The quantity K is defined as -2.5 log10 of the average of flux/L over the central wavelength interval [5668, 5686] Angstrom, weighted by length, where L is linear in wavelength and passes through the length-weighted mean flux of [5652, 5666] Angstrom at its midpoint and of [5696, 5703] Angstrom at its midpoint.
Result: 0.01 mag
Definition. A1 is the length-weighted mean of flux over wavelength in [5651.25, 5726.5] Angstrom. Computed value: 12.1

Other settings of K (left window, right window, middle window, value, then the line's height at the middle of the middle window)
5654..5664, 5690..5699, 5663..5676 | -0.10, 11.8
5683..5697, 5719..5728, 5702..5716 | 0.02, 12.5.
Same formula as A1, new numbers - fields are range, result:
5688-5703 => 12.1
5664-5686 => 11.7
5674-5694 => 11.3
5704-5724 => 12.9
